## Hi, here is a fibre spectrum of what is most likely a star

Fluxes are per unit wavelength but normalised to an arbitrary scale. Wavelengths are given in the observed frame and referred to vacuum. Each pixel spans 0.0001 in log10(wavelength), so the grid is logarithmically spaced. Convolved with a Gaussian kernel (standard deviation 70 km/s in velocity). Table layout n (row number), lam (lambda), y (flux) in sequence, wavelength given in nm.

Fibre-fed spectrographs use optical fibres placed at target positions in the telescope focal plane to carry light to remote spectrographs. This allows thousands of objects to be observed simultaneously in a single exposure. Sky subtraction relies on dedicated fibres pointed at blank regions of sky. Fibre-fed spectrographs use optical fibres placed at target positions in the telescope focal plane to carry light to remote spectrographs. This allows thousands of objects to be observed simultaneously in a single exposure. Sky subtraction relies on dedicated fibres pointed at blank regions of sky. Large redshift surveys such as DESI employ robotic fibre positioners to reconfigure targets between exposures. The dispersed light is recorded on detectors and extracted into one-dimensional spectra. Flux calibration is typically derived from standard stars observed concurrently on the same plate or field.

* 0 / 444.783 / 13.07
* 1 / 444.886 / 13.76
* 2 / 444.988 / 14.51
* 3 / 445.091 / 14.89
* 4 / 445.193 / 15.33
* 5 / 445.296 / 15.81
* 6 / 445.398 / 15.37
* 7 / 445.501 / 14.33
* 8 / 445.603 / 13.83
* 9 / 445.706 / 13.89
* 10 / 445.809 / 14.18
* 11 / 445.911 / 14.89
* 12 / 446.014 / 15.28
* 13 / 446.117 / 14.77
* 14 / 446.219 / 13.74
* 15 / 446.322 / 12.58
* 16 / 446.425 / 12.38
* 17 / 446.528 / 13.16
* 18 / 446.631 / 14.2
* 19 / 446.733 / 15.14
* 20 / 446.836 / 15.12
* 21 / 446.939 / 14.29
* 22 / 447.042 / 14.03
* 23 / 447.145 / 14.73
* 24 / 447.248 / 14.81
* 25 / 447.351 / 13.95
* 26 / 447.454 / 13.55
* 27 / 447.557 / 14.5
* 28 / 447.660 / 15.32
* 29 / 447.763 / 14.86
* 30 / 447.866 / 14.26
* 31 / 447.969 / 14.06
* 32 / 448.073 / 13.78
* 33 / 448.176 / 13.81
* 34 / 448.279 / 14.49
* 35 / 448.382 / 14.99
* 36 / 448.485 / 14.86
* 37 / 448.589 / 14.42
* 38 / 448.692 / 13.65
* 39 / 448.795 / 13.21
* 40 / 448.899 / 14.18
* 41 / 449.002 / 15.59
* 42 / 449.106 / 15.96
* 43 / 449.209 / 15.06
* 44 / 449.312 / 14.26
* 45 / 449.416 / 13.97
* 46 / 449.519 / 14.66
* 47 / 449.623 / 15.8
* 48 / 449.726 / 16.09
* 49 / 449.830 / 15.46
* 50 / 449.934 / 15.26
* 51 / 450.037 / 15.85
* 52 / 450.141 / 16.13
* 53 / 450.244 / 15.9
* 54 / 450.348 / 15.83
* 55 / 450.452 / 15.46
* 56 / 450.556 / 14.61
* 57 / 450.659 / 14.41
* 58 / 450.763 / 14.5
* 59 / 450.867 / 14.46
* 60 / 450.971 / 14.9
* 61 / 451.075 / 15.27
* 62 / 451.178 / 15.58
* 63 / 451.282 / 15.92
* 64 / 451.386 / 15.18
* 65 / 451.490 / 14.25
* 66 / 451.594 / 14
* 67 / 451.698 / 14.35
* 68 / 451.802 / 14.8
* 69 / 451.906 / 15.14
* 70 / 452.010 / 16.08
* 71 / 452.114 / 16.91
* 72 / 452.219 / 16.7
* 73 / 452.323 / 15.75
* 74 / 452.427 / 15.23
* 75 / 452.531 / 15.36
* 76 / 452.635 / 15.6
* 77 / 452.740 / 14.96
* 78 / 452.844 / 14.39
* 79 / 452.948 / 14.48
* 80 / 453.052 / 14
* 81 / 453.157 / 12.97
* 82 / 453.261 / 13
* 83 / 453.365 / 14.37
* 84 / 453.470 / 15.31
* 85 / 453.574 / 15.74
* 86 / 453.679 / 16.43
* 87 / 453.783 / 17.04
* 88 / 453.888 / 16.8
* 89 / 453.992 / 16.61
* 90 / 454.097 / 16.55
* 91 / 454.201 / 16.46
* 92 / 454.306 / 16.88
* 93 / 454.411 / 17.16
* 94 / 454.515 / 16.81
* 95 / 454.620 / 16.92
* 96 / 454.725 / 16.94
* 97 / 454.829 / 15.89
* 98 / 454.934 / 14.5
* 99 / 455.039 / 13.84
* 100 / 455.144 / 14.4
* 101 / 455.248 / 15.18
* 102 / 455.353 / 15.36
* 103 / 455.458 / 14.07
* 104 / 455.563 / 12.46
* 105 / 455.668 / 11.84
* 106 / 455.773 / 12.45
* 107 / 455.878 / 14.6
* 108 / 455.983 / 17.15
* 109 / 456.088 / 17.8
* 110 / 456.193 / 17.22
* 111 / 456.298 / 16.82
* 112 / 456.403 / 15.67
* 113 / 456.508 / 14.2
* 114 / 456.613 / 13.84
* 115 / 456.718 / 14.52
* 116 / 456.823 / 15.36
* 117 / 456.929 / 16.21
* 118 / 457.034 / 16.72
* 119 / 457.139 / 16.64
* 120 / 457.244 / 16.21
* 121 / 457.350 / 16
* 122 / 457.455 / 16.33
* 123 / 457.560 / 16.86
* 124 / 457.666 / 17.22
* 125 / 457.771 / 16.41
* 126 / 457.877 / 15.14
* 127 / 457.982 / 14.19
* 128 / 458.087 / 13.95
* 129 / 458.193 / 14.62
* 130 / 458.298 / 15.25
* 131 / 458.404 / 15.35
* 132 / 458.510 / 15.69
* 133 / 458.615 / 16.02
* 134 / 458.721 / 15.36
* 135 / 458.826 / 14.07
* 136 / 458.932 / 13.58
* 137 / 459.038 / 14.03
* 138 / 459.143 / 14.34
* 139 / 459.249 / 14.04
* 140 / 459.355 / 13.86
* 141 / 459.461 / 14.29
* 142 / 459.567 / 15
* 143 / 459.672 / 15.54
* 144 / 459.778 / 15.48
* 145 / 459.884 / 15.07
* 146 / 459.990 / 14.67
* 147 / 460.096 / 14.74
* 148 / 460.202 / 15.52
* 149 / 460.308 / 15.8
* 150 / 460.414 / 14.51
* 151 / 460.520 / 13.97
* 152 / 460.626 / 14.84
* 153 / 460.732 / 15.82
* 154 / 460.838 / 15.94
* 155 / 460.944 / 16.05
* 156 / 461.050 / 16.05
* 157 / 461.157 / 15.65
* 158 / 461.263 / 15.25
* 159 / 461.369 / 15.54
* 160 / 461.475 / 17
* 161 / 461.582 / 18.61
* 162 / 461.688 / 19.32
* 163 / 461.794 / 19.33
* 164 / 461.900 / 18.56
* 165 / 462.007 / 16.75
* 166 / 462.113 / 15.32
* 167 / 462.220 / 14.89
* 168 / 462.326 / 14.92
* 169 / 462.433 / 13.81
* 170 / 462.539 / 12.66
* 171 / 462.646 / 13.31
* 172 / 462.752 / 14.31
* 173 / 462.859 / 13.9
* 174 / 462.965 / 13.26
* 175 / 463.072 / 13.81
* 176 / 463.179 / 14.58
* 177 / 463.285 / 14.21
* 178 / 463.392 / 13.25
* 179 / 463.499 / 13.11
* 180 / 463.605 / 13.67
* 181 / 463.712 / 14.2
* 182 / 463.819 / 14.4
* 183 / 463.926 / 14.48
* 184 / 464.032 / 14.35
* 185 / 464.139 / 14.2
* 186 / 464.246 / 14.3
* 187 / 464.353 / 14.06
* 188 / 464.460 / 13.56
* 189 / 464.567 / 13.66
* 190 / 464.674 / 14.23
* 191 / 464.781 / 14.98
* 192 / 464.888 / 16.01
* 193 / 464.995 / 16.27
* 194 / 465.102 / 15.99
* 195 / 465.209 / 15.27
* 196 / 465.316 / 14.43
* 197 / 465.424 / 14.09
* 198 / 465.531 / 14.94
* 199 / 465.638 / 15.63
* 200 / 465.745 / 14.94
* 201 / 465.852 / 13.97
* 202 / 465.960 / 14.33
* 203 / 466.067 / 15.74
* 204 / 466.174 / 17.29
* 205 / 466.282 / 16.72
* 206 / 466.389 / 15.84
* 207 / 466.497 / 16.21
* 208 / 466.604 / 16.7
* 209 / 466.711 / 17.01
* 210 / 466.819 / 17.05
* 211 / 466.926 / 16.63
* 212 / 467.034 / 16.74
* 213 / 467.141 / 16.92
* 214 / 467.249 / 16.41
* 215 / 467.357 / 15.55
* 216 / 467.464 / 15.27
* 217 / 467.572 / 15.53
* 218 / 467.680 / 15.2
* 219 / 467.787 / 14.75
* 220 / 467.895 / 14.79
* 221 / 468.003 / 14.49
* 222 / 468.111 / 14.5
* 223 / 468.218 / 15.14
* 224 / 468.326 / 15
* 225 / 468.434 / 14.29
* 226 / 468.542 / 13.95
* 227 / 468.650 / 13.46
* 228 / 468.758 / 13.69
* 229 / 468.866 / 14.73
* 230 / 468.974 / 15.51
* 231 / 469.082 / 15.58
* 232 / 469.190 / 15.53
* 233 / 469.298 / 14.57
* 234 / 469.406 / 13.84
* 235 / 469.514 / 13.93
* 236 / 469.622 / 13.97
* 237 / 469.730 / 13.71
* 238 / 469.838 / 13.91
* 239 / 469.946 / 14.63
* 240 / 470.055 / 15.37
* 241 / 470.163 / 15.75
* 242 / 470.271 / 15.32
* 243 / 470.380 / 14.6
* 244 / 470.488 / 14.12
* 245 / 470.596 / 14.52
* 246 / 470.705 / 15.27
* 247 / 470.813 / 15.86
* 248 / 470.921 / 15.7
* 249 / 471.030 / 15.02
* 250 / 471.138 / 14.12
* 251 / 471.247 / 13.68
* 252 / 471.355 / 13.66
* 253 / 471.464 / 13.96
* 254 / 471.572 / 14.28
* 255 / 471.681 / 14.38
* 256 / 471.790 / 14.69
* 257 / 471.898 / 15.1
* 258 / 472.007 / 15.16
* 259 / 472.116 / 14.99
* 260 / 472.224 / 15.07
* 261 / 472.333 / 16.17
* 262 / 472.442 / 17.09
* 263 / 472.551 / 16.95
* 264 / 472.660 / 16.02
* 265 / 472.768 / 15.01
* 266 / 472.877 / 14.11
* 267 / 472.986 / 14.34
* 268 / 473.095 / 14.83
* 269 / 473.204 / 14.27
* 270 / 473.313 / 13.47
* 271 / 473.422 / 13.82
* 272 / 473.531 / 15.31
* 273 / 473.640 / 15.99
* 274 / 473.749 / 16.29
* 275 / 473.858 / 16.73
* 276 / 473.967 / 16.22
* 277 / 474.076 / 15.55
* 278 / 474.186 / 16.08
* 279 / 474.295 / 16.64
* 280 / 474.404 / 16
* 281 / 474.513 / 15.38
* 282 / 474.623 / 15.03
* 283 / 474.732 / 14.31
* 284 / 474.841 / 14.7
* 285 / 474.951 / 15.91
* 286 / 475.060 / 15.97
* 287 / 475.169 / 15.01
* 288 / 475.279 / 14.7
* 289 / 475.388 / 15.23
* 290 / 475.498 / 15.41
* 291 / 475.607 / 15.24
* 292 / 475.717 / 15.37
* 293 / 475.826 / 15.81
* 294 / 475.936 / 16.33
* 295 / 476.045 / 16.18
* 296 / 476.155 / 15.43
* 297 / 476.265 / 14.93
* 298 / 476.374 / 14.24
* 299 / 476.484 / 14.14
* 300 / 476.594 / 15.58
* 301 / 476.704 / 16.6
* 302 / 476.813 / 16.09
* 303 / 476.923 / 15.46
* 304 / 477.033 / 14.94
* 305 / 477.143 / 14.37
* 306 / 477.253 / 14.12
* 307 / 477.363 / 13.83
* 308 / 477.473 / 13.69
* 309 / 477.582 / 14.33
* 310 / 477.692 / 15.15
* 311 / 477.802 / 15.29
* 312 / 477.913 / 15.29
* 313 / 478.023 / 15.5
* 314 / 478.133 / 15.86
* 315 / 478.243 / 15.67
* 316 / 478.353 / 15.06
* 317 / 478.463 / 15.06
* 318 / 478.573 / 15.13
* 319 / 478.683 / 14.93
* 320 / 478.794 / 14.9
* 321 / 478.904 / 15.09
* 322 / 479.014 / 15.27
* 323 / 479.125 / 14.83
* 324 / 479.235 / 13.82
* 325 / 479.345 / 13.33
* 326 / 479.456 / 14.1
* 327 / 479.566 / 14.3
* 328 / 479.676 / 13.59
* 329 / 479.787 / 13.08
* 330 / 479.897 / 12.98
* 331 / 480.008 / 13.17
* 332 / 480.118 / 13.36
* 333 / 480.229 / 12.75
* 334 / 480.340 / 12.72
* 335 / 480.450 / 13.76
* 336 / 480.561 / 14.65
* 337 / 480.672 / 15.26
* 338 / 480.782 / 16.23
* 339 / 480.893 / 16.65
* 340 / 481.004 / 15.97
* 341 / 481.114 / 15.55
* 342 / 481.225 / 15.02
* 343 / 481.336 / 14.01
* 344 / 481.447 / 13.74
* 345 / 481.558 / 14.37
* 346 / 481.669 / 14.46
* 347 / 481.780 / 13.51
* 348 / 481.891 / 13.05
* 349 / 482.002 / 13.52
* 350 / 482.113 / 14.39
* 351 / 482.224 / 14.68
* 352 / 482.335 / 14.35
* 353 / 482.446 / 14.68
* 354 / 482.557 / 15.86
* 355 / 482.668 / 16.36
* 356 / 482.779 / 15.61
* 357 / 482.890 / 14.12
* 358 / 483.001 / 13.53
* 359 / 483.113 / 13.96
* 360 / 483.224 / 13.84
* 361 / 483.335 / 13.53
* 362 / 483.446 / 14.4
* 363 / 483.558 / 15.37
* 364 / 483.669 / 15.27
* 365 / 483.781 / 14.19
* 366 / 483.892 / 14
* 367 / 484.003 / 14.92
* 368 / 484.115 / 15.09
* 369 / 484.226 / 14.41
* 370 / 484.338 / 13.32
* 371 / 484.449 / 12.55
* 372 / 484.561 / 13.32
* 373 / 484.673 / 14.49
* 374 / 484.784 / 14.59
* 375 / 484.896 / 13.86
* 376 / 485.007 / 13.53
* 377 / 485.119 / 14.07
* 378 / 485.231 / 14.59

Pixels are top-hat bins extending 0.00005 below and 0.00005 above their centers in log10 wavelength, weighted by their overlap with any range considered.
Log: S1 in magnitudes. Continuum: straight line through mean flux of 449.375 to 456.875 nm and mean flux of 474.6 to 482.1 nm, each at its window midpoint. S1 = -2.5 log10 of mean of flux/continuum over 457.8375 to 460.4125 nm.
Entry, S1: 0.03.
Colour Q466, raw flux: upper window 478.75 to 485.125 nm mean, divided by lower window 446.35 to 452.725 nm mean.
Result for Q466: 0.96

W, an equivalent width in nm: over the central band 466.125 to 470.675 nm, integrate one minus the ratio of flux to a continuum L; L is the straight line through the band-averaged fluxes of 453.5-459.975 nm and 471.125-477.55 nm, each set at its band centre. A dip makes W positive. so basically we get 0.01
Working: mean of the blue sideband 15.4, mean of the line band 15.2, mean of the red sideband 15.2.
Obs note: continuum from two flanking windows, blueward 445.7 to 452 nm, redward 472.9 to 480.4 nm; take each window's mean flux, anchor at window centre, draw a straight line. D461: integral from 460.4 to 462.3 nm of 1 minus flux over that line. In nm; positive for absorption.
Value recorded -0.20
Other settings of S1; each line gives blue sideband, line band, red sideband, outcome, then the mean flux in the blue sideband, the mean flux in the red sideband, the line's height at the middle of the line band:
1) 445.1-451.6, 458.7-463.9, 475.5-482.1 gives -0.02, 14.7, 14.7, 14.7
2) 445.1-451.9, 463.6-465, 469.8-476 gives 0.04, 14.7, 15.2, 15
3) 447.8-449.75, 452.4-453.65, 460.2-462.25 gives 0.04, 14.6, 16.3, 15.1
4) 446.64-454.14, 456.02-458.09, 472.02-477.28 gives -0.06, 15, 15.4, 15.1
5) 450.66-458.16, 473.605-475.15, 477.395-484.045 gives -0.07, 15.4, 14.5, 14.7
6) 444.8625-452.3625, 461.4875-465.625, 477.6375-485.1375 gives -0.02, 14.8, 14.4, 14.6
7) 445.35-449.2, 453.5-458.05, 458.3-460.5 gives -0.07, 14.3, 14.8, 14.7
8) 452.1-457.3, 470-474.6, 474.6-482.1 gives -0.02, 15.4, 14.7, 14.9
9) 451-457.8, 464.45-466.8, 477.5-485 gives -0.03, 15.5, 14.5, 15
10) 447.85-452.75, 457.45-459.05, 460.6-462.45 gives 0.05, 15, 16.4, 16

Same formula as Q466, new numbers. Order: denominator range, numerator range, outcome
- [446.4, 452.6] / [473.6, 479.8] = 1.02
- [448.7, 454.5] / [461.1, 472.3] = 0.98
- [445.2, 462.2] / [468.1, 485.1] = 0.97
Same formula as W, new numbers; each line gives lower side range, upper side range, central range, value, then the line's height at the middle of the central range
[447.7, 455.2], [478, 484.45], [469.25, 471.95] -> 0.03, 14.7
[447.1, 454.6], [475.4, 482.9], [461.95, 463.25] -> 0.06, 15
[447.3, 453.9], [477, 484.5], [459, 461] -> -0.02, 14.8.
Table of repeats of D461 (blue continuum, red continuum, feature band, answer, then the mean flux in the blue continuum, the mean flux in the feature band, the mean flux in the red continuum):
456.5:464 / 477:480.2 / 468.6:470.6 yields 0.03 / 15.2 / 14.6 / 14.5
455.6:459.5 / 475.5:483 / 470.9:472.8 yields -0.02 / 15.2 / 15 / 14.7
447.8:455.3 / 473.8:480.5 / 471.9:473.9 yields -0.05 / 15.2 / 15.3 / 14.9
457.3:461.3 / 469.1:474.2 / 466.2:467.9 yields -0.12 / 15.2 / 16.1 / 15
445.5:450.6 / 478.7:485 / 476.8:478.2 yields -0.05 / 14.6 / 14.9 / 14.3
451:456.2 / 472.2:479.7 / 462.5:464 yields 0.14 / 15.3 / 13.8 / 15.2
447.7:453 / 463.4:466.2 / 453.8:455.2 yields -0.12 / 15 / 16.2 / 14.7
